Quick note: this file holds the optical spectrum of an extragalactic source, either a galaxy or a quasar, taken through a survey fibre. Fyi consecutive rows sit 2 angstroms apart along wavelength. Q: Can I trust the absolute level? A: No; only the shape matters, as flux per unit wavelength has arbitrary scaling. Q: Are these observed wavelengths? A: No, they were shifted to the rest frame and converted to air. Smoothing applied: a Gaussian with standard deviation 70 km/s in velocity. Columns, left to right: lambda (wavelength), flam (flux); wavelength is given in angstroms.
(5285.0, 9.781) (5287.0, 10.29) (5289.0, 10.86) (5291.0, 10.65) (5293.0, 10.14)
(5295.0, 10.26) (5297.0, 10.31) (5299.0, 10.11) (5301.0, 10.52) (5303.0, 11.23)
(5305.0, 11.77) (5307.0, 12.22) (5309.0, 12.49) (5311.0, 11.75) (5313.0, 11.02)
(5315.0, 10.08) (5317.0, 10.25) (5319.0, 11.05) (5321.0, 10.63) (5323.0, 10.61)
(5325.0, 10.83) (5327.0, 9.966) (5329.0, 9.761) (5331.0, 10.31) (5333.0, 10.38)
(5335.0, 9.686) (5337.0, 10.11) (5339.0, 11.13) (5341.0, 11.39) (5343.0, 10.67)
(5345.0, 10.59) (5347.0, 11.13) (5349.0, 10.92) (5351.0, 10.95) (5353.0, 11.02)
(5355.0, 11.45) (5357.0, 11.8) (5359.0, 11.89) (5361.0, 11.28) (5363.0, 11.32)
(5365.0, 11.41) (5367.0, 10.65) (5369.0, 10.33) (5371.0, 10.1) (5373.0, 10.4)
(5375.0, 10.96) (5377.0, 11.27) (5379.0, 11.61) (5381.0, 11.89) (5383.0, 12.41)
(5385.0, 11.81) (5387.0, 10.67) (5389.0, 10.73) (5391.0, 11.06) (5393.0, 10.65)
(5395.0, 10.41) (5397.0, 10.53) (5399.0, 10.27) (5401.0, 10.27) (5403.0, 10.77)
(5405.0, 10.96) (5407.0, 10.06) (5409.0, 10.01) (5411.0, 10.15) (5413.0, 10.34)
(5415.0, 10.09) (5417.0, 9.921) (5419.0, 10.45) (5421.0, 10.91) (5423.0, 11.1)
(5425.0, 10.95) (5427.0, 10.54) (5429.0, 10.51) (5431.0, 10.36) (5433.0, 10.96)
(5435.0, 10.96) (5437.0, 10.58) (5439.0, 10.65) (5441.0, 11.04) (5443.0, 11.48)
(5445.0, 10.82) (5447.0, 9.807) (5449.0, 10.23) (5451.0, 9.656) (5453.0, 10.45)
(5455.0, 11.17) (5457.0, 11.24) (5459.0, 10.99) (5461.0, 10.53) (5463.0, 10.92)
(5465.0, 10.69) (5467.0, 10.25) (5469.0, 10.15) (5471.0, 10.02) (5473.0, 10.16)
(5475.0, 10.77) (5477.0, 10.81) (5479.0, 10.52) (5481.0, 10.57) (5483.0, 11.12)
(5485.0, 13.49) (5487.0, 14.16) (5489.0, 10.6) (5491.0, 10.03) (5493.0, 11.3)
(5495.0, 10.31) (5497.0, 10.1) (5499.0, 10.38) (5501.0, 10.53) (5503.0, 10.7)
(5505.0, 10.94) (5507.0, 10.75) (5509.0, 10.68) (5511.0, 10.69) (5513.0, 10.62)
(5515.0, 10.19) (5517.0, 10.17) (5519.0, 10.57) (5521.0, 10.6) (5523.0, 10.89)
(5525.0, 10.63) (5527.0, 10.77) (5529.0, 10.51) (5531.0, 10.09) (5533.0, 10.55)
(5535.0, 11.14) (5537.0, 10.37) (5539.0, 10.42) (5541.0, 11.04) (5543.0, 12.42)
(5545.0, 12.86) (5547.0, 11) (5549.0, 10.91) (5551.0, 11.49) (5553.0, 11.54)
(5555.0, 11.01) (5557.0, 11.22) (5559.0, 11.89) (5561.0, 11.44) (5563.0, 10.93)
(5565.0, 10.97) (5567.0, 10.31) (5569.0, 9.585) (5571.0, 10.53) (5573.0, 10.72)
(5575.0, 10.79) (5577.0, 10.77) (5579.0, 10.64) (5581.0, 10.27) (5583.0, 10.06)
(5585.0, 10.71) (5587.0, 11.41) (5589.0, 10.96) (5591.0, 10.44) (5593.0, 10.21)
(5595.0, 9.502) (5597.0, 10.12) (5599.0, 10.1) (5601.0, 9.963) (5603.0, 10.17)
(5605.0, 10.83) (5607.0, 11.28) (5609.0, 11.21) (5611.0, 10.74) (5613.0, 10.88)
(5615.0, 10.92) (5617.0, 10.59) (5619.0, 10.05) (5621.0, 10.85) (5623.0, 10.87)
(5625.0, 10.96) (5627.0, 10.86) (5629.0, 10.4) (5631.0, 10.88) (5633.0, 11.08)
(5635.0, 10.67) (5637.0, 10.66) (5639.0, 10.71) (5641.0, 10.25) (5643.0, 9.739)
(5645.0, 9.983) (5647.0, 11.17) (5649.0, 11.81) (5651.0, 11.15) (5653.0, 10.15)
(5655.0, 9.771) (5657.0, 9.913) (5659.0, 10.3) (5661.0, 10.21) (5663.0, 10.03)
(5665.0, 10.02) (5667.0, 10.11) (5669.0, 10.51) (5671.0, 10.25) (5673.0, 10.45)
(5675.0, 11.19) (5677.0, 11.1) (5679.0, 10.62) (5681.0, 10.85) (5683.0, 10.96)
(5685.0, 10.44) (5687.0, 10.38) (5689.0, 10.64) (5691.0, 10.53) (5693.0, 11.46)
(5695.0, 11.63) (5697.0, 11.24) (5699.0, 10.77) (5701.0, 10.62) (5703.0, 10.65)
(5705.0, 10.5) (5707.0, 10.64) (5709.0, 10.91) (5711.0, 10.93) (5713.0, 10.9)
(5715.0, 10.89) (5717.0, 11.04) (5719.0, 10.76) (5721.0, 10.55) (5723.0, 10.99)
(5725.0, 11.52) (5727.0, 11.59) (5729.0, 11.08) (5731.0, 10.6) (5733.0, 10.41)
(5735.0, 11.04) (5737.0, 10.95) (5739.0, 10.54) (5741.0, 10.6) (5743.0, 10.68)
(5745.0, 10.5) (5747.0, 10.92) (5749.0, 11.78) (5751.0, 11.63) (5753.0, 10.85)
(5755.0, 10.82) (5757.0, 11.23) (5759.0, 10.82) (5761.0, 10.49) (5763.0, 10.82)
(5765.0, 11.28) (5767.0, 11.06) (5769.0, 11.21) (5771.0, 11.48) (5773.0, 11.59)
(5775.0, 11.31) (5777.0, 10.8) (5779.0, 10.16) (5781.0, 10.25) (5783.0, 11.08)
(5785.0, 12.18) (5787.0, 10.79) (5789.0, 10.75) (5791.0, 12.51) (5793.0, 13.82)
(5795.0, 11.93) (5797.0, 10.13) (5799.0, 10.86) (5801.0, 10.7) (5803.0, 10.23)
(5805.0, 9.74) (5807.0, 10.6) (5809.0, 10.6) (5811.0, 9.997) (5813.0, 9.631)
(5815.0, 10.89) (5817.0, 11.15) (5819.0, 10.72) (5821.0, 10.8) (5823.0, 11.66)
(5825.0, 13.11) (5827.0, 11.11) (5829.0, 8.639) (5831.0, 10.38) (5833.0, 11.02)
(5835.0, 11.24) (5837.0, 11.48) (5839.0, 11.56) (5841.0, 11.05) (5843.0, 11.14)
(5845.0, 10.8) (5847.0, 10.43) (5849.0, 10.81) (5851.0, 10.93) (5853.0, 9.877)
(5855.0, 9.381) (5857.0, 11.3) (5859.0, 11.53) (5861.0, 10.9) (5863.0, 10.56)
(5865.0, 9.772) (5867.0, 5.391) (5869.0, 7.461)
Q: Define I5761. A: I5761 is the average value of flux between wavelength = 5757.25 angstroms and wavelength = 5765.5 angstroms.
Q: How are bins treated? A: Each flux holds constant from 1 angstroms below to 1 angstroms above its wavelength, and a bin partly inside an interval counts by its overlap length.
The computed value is 10.9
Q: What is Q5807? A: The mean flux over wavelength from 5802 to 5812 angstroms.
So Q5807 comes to 10.2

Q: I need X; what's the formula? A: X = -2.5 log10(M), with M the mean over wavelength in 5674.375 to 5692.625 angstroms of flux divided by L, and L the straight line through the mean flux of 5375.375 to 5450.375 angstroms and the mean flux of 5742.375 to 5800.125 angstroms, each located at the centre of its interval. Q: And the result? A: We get 0.03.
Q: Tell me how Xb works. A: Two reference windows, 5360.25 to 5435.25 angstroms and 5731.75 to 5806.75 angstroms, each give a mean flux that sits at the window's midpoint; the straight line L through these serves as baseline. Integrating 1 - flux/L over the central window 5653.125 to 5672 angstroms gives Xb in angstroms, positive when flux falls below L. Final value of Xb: 1.4 angstroms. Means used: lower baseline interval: 10.8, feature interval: 10.1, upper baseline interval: 11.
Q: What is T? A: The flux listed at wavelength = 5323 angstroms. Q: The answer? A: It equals 10.61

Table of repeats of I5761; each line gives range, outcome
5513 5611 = 10.8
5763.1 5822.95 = 11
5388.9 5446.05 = 10.6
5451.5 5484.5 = 10.7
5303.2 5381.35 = 10.9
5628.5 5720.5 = 10.7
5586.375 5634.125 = 10.6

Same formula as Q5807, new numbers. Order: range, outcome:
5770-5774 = 11.5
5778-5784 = 10.5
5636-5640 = 10.7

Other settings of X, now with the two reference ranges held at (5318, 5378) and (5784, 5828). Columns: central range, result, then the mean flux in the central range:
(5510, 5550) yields 0.01 mag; 10.8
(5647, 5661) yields 0.05 mag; 10.5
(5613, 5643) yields 0.03 mag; 10.7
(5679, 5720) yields 0.02 mag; 10.8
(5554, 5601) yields 0.03 mag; 10.6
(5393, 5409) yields 0.04 mag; 10.4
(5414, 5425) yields 0.03 mag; 10.5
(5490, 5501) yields 0.05 mag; 10.4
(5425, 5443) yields 0.01 mag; 10.8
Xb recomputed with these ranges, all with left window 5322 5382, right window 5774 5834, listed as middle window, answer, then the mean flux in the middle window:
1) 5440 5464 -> 0.4 angstroms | 10.7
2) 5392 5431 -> 1.4 angstroms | 10.5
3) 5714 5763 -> -0.1 angstroms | 10.9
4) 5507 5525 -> 0.5 angstroms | 10.6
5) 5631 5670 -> 1.6 angstroms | 10.4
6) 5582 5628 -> 1.3 angstroms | 10.6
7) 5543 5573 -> -0.7 angstroms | 11.2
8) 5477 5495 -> -0.8 angstroms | 11.4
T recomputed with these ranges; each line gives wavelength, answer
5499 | 10.38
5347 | 11.13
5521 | 10.6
